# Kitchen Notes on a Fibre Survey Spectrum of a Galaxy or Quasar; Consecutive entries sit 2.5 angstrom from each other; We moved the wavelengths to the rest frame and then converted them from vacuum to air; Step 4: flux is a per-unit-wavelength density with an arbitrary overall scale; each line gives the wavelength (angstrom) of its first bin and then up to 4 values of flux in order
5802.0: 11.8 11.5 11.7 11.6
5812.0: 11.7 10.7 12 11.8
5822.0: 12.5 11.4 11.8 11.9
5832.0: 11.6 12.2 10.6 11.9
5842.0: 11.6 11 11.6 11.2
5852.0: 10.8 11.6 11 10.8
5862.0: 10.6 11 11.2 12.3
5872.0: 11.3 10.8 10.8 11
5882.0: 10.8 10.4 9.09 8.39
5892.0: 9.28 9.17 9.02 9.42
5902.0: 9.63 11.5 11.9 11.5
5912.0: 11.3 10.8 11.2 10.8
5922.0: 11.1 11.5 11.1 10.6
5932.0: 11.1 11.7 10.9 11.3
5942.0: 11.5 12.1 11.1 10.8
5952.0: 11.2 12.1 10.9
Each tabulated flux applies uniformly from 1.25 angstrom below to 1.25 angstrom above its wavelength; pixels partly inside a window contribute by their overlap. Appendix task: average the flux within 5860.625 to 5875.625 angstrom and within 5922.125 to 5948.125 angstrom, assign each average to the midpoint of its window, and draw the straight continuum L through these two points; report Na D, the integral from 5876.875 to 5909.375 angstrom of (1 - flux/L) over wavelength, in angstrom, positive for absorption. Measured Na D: 3.4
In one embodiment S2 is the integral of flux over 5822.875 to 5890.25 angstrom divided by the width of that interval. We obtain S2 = 11.1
